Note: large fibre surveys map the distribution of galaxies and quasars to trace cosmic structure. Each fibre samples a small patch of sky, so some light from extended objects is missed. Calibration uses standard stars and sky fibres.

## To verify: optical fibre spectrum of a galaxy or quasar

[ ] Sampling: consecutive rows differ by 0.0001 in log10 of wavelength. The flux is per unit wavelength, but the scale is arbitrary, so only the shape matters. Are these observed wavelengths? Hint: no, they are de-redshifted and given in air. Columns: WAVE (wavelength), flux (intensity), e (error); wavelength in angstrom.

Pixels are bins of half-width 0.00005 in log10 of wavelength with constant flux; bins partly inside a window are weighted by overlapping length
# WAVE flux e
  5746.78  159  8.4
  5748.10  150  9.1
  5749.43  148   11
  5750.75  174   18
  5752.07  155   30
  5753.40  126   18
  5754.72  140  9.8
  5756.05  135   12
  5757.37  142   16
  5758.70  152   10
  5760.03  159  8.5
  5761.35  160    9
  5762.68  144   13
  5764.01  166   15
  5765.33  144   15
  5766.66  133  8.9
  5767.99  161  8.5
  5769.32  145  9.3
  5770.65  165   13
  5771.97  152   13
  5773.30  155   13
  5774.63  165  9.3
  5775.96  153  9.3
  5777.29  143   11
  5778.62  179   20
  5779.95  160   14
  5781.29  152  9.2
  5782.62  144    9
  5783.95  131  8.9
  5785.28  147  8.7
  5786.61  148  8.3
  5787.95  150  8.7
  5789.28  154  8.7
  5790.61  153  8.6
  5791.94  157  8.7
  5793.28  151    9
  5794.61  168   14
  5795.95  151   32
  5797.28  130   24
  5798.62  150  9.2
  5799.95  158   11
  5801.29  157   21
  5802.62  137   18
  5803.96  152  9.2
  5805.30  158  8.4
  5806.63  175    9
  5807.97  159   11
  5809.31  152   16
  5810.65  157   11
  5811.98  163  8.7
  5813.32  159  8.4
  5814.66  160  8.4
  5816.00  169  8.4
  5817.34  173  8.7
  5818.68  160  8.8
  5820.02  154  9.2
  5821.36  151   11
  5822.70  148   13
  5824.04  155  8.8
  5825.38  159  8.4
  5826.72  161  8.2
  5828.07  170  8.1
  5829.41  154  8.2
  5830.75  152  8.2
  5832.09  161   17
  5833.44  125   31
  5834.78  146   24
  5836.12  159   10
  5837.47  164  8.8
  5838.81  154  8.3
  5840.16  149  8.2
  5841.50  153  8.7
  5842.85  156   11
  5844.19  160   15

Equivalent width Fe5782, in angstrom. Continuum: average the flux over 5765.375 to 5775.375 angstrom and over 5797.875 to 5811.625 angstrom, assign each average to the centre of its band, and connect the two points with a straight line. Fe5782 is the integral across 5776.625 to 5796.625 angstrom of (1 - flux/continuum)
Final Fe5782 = 0.2 angstrom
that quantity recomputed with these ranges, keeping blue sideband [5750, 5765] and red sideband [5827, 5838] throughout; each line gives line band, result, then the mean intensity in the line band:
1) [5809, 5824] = -0.6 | 159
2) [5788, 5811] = -0.2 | 154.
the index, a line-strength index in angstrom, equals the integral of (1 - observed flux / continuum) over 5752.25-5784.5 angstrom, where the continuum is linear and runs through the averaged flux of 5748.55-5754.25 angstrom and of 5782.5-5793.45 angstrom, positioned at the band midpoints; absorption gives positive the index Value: -0.2 angstrom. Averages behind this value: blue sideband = 150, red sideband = 148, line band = 150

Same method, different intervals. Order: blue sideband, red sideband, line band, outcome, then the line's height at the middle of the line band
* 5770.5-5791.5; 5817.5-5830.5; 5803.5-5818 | -0.5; 156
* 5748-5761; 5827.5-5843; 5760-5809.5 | -0.9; 150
